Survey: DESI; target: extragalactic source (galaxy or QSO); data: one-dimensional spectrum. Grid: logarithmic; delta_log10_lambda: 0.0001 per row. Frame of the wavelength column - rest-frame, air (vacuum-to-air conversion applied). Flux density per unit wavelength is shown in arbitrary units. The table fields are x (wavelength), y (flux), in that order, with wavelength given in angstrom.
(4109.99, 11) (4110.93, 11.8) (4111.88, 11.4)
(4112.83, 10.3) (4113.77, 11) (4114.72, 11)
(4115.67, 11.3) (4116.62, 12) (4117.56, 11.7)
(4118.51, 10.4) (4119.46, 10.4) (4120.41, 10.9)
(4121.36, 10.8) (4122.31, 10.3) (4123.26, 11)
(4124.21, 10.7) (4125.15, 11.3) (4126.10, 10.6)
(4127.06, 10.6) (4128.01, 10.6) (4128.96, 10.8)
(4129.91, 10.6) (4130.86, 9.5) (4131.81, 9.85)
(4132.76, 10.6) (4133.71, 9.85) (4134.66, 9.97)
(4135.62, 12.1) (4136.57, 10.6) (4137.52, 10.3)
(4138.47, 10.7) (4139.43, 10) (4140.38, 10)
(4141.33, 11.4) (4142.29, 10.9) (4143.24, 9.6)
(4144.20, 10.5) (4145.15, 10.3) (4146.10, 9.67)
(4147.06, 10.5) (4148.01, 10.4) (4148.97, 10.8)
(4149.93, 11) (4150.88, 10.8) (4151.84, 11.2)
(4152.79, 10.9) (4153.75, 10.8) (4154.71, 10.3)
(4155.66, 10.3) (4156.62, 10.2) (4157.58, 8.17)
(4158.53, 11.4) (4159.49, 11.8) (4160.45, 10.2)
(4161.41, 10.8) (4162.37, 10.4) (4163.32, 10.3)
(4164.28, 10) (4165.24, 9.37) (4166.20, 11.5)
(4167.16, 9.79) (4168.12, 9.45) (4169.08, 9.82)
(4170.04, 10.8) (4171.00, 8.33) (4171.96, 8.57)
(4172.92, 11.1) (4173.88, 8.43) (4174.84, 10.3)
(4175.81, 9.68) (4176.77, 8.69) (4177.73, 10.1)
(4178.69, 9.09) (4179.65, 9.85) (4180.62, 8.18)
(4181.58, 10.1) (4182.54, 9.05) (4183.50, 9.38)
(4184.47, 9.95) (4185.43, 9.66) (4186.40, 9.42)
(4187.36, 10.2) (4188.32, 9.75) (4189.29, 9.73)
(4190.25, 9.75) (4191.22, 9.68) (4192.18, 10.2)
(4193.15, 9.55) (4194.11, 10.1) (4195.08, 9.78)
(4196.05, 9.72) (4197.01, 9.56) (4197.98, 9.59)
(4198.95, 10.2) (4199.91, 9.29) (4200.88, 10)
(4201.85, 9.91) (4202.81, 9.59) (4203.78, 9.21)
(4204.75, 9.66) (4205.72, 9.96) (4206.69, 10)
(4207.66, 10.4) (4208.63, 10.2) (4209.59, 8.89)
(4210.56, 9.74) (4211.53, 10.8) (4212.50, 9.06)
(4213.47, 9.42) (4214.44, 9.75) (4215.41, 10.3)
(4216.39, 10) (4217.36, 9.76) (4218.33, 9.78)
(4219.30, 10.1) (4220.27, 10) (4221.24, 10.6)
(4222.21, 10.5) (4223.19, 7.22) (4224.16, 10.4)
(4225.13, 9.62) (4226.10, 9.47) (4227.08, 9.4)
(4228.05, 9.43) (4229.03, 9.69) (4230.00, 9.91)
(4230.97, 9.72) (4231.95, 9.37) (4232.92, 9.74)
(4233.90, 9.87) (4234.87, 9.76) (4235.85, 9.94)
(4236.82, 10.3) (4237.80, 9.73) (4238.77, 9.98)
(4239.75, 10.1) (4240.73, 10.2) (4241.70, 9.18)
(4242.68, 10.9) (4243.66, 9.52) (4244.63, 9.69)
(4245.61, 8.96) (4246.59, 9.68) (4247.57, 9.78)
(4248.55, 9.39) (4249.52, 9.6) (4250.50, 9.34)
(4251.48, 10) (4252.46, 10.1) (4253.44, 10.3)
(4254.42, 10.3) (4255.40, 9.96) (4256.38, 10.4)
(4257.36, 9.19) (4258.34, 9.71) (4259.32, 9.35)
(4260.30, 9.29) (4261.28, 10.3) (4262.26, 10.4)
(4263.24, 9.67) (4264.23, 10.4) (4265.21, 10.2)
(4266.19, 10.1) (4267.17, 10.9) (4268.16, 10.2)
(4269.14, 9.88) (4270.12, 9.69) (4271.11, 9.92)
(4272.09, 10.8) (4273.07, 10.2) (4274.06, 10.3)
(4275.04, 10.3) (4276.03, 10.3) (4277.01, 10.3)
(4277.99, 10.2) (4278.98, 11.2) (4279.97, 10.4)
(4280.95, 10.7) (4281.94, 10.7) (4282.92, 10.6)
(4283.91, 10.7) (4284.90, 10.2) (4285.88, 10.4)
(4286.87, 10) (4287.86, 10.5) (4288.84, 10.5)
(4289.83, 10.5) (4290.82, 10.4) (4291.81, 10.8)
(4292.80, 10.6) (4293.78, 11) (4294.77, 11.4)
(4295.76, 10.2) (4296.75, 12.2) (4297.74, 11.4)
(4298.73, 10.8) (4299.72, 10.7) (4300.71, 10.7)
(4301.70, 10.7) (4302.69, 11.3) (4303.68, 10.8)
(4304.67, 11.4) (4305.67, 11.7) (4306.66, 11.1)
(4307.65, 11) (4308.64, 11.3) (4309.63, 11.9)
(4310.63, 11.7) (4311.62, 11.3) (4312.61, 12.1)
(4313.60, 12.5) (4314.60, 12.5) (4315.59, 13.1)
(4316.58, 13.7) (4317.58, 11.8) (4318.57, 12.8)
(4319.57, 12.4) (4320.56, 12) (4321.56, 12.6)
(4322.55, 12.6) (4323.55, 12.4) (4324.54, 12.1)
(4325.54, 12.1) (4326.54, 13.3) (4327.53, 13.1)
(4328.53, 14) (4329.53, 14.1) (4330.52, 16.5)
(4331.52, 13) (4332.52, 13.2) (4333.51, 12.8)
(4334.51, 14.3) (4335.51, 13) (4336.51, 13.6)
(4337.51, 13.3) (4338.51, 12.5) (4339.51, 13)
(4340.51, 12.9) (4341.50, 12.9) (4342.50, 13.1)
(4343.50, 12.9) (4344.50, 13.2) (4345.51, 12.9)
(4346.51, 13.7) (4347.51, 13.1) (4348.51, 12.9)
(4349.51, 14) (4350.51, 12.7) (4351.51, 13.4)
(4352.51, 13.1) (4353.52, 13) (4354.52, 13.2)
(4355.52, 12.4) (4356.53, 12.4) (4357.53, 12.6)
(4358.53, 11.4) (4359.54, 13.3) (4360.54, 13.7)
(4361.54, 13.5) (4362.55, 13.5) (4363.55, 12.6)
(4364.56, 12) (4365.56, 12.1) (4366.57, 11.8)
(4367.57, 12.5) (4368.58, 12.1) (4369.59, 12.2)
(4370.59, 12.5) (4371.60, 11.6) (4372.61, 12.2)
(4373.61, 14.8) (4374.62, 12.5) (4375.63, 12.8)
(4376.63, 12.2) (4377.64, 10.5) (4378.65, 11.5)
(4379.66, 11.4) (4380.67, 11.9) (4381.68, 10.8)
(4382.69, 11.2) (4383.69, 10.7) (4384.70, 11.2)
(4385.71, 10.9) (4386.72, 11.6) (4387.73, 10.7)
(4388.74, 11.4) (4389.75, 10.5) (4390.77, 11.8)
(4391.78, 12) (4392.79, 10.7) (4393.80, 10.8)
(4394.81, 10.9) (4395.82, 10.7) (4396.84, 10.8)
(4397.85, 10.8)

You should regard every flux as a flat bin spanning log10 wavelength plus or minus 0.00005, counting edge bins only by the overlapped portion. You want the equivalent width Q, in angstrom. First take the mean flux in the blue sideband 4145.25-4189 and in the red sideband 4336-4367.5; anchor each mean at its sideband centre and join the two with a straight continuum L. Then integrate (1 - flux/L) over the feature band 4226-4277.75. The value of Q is 6.5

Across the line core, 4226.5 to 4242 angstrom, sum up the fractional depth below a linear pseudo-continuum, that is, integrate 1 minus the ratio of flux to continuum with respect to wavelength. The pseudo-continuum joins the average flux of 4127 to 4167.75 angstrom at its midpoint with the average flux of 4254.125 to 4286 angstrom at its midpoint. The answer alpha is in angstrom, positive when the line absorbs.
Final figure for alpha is 0.8 angstrom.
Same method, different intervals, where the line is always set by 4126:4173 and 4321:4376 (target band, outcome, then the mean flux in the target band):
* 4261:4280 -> 2.64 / 10.3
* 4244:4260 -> 2.69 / 9.73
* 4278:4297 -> 2.36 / 10.7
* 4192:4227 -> 4.27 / 9.78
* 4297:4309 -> 1.23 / 11.1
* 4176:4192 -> 1.86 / 9.56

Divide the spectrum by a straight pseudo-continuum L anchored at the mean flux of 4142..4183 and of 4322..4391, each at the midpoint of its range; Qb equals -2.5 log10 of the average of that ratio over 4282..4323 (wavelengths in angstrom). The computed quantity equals 0.05 mag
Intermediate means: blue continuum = 10.1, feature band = 11.4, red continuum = 12.6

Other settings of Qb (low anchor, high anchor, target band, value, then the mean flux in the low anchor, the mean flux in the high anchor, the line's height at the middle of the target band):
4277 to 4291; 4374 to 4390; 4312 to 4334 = -0.19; 10.5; 11.4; 10.9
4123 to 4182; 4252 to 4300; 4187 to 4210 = 0.05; 10.2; 10.4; 10.3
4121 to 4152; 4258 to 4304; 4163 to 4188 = 0.09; 10.5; 10.5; 10.5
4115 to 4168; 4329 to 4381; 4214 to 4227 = 0.17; 10.6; 12.9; 11.4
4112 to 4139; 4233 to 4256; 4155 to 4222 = 0.05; 10.7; 9.85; 10.3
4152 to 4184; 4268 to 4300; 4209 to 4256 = 0.05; 9.93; 10.6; 10.3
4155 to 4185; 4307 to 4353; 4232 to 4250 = 0.15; 9.85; 12.9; 11.2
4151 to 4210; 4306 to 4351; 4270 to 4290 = 0.14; 9.88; 12.8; 11.9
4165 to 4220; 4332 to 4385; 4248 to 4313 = 0.08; 9.73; 12.6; 11.3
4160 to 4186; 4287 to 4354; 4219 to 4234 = 0.10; 9.73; 12.3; 10.7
